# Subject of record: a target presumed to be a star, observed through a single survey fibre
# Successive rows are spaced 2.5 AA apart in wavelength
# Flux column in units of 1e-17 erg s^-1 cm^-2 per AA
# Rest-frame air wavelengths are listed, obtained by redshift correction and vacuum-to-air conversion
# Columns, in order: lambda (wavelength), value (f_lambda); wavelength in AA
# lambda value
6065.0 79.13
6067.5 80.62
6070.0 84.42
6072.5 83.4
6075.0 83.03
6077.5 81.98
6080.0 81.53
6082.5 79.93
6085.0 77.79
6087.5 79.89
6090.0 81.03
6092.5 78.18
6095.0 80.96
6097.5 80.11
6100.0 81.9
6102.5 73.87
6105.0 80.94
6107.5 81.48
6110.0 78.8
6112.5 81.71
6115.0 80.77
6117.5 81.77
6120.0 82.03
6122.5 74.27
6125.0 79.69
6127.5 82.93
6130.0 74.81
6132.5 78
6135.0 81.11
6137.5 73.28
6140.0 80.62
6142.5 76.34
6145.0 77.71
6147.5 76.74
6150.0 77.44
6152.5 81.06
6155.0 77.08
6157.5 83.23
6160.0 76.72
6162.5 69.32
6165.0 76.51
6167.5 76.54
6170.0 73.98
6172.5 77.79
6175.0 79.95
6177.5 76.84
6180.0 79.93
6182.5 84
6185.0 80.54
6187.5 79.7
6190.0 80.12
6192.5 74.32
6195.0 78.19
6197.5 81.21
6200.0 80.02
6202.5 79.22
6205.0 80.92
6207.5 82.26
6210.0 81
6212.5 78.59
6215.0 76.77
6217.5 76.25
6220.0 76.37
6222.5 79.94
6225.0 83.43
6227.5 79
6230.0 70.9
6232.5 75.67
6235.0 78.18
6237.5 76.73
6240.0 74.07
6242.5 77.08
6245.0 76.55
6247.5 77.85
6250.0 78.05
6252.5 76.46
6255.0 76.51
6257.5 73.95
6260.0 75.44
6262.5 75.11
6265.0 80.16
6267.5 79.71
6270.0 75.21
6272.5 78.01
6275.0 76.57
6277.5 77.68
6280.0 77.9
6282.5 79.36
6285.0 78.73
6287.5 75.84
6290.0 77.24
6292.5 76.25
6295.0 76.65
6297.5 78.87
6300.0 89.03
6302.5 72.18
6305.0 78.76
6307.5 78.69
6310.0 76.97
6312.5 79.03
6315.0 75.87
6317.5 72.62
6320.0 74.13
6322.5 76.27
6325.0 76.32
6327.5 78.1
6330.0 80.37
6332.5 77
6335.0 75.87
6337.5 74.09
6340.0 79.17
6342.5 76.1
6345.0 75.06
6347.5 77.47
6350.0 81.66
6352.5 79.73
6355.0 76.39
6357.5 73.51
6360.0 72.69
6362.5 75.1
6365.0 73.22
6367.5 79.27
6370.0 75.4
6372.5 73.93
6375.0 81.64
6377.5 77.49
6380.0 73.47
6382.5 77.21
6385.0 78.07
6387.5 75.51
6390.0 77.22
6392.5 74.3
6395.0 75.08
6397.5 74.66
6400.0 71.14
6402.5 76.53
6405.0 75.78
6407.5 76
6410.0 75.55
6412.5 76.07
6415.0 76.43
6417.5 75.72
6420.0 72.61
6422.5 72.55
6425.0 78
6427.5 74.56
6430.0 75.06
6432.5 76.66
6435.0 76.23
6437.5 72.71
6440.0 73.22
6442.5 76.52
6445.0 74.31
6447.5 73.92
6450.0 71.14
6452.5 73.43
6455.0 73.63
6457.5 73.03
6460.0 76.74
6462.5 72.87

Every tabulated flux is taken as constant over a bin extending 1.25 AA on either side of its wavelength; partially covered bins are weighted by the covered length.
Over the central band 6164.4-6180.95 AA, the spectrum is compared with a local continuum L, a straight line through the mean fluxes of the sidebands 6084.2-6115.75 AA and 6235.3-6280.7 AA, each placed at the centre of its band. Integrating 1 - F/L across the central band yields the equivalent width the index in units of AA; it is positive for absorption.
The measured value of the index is 0.23 AA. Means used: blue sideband 79.8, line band 77.3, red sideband 76.9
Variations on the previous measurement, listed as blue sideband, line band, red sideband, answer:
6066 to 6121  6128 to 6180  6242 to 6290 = 1.36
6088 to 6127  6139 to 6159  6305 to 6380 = 0.15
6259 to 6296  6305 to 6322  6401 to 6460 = 0.07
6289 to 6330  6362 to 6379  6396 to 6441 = -0.12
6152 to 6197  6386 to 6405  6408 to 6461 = 0.04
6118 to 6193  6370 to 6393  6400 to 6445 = -0.28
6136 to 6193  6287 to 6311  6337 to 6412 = -0.43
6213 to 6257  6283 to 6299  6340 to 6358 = -0.07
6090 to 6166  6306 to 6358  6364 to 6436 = -0.33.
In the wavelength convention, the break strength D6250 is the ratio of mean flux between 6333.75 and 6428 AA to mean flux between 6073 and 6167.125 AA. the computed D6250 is 0.96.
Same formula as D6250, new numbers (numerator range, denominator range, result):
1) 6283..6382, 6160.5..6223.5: 0.98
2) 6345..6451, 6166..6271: 0.97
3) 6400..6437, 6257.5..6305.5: 0.97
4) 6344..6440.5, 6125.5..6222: 0.97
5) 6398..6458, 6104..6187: 0.95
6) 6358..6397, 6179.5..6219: 0.95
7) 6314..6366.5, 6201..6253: 0.98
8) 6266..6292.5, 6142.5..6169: 1.01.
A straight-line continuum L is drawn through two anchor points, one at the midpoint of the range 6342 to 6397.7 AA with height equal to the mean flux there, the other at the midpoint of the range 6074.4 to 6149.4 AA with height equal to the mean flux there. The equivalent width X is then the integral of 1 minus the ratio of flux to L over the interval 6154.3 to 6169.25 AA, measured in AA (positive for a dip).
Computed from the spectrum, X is 0.4 AA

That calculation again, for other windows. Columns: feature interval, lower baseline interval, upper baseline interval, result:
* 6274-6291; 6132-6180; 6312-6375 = -0.20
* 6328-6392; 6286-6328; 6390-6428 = -0.46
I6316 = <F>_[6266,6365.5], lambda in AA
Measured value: 77.1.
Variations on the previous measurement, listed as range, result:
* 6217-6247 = 77.1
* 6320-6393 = 76.6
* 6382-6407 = 75.5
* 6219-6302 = 77.5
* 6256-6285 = 77.3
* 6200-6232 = 78.7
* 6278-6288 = 78.1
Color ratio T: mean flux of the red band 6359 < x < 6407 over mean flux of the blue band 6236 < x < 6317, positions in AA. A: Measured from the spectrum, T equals 1.0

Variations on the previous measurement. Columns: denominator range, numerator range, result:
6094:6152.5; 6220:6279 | 0.97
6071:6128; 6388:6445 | 0.93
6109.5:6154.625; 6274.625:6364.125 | 0.98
